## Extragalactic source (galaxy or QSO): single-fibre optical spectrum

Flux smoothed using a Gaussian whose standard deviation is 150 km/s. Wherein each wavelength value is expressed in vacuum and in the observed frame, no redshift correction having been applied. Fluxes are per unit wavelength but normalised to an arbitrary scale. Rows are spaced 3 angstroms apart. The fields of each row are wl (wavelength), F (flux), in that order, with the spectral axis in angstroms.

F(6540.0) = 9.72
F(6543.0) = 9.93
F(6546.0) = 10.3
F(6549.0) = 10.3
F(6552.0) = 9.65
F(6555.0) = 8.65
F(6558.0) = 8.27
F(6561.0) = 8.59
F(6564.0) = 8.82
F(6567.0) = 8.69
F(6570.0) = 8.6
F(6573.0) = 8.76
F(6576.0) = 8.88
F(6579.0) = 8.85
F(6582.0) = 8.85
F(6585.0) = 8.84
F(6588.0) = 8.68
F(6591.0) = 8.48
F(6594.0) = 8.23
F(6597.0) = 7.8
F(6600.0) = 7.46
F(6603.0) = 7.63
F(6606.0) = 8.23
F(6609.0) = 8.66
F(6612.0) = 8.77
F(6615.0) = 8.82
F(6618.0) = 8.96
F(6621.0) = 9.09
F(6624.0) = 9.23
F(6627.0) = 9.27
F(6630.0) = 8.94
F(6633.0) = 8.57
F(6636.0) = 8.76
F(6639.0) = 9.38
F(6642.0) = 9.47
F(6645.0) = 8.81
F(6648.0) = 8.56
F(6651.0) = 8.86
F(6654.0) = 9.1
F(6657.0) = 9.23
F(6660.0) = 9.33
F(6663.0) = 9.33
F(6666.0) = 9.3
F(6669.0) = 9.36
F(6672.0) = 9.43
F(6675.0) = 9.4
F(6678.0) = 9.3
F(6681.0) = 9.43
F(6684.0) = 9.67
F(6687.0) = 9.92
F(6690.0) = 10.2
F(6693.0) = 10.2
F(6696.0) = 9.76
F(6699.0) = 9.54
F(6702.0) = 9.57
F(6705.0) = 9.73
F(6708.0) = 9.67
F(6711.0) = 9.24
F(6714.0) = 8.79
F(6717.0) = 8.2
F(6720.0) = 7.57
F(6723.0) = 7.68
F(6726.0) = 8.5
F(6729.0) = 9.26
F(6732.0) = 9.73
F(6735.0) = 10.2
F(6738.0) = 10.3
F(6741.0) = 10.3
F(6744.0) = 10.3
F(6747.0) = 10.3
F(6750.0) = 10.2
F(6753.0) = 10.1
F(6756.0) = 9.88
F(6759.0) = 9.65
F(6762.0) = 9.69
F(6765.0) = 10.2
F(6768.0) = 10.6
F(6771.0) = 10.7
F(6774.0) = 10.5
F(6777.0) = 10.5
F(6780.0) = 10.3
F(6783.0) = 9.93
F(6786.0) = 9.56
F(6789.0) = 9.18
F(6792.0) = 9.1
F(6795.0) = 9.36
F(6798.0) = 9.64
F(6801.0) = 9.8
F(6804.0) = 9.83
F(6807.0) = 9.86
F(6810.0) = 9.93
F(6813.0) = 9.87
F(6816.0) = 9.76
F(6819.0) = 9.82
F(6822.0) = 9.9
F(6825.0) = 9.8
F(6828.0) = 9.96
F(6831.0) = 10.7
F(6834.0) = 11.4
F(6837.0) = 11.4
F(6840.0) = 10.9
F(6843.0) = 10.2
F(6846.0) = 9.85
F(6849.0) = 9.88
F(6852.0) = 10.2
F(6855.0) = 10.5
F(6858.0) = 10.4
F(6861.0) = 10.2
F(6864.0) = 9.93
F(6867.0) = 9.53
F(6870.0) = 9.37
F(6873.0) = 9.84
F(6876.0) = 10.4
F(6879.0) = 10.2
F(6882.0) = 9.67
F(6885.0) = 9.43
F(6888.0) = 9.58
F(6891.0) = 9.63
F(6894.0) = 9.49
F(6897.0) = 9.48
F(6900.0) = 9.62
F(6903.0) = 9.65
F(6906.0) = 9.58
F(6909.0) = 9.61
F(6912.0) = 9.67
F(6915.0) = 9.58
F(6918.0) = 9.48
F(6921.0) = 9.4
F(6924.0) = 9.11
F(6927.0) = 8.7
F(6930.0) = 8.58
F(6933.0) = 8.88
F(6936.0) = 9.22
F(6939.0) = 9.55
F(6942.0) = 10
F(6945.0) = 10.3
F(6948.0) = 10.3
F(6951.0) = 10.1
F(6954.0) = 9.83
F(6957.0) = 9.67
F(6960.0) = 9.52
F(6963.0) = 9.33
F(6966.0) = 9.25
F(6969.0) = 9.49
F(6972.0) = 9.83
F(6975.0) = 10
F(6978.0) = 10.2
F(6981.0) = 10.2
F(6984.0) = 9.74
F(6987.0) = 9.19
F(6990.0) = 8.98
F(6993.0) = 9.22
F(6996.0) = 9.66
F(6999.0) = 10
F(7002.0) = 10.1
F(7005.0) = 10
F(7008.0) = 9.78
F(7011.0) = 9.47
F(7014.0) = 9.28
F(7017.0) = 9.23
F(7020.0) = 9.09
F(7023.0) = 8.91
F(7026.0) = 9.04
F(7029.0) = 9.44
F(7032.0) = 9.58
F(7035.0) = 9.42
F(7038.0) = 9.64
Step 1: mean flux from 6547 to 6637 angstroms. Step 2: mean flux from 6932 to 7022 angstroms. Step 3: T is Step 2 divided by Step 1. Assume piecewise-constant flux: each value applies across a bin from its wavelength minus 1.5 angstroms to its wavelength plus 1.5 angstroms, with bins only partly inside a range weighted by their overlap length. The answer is 1.1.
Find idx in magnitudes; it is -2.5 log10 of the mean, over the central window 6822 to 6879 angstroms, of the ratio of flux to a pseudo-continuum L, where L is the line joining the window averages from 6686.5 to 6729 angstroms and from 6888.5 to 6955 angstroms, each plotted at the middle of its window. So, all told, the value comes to -0.09 mag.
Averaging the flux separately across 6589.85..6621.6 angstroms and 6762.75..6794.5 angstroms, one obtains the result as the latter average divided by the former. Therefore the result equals 1.2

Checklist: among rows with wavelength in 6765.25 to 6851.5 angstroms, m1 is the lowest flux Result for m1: 9.1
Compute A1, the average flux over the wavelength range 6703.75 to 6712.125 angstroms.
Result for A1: 9.55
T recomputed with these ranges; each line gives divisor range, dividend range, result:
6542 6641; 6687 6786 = 1.10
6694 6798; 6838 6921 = 1.02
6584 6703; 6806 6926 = 1.10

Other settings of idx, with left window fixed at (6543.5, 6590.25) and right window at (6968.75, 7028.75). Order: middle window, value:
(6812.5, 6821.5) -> -0.06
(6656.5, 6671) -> -0.02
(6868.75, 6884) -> -0.05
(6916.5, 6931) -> 0.05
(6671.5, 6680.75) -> -0.03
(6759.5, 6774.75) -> -0.11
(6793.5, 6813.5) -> -0.05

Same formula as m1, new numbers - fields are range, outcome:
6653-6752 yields 7.57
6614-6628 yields 8.82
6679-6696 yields 9.43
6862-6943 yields 8.58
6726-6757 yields 8.5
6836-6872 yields 9.37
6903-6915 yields 9.58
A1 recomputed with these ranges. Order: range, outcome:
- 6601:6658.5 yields 8.85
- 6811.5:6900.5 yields 10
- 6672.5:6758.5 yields 9.53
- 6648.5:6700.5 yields 9.47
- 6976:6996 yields 9.6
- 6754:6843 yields 10.1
